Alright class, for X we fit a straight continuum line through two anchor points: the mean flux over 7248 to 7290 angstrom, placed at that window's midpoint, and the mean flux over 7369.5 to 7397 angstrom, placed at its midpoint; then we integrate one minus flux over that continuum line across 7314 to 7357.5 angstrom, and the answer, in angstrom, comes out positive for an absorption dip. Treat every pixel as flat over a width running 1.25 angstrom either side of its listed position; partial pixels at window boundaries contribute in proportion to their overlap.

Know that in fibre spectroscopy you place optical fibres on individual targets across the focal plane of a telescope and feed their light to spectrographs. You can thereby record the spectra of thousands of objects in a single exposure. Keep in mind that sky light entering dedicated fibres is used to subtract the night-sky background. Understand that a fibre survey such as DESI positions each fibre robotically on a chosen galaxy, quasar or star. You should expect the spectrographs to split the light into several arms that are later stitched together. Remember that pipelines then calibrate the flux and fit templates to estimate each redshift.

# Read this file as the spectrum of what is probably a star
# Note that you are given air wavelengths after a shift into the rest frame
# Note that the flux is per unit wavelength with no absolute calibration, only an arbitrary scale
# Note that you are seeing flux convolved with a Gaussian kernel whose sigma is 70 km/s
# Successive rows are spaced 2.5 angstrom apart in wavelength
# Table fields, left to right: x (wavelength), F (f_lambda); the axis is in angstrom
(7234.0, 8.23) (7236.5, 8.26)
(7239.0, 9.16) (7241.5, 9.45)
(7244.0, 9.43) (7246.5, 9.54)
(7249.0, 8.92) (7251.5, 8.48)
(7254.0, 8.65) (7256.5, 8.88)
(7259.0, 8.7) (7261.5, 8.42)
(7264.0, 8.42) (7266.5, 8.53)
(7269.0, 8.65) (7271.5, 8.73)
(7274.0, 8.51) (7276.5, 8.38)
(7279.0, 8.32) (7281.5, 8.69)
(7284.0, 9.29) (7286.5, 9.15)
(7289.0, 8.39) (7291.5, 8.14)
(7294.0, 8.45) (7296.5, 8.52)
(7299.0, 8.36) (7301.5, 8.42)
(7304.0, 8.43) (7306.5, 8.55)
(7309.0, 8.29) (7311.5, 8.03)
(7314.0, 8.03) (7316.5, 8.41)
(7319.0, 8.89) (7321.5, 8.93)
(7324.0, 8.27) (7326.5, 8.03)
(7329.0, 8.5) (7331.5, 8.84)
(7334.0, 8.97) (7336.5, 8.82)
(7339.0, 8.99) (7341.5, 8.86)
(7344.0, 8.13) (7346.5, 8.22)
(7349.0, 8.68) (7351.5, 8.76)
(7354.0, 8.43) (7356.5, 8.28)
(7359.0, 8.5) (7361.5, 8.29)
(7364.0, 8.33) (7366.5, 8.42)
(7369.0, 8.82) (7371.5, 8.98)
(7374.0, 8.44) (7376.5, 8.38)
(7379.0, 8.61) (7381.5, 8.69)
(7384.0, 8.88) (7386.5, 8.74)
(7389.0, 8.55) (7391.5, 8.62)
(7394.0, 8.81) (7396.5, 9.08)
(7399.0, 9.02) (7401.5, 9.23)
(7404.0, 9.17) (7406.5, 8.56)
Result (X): 0.5 angstrom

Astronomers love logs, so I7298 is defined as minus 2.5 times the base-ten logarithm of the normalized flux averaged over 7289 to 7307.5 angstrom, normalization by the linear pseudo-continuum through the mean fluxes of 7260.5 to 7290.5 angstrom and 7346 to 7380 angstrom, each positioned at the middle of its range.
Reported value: 0.02 mag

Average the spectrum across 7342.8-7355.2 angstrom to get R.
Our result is 8.45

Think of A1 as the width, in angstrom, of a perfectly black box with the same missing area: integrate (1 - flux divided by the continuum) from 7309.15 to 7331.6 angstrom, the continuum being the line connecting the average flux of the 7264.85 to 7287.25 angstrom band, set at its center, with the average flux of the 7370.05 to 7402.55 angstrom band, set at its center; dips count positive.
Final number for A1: 0.79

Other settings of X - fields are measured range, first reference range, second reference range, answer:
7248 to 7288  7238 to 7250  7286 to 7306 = 1.1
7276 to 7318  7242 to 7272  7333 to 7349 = 1.3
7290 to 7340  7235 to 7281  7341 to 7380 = 0.7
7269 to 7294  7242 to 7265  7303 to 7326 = 0.1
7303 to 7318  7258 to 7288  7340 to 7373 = 0.5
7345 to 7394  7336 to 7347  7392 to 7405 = 1.4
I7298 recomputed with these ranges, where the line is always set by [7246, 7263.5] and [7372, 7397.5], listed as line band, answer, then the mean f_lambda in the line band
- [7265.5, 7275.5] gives 0.018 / 8.6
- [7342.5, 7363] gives 0.036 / 8.42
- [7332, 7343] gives -0.022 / 8.89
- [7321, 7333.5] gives 0.025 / 8.52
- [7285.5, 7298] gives 0.027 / 8.51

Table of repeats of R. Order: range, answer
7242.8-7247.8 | 9.48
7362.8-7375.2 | 8.6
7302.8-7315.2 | 8.27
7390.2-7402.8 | 8.95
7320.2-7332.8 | 8.52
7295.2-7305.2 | 8.43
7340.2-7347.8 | 8.41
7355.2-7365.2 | 8.35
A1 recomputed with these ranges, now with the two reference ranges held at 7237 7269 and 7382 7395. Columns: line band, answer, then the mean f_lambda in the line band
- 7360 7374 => 0.3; 8.56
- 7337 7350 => 0.3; 8.59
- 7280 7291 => 0.0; 8.82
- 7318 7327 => 0.2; 8.56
